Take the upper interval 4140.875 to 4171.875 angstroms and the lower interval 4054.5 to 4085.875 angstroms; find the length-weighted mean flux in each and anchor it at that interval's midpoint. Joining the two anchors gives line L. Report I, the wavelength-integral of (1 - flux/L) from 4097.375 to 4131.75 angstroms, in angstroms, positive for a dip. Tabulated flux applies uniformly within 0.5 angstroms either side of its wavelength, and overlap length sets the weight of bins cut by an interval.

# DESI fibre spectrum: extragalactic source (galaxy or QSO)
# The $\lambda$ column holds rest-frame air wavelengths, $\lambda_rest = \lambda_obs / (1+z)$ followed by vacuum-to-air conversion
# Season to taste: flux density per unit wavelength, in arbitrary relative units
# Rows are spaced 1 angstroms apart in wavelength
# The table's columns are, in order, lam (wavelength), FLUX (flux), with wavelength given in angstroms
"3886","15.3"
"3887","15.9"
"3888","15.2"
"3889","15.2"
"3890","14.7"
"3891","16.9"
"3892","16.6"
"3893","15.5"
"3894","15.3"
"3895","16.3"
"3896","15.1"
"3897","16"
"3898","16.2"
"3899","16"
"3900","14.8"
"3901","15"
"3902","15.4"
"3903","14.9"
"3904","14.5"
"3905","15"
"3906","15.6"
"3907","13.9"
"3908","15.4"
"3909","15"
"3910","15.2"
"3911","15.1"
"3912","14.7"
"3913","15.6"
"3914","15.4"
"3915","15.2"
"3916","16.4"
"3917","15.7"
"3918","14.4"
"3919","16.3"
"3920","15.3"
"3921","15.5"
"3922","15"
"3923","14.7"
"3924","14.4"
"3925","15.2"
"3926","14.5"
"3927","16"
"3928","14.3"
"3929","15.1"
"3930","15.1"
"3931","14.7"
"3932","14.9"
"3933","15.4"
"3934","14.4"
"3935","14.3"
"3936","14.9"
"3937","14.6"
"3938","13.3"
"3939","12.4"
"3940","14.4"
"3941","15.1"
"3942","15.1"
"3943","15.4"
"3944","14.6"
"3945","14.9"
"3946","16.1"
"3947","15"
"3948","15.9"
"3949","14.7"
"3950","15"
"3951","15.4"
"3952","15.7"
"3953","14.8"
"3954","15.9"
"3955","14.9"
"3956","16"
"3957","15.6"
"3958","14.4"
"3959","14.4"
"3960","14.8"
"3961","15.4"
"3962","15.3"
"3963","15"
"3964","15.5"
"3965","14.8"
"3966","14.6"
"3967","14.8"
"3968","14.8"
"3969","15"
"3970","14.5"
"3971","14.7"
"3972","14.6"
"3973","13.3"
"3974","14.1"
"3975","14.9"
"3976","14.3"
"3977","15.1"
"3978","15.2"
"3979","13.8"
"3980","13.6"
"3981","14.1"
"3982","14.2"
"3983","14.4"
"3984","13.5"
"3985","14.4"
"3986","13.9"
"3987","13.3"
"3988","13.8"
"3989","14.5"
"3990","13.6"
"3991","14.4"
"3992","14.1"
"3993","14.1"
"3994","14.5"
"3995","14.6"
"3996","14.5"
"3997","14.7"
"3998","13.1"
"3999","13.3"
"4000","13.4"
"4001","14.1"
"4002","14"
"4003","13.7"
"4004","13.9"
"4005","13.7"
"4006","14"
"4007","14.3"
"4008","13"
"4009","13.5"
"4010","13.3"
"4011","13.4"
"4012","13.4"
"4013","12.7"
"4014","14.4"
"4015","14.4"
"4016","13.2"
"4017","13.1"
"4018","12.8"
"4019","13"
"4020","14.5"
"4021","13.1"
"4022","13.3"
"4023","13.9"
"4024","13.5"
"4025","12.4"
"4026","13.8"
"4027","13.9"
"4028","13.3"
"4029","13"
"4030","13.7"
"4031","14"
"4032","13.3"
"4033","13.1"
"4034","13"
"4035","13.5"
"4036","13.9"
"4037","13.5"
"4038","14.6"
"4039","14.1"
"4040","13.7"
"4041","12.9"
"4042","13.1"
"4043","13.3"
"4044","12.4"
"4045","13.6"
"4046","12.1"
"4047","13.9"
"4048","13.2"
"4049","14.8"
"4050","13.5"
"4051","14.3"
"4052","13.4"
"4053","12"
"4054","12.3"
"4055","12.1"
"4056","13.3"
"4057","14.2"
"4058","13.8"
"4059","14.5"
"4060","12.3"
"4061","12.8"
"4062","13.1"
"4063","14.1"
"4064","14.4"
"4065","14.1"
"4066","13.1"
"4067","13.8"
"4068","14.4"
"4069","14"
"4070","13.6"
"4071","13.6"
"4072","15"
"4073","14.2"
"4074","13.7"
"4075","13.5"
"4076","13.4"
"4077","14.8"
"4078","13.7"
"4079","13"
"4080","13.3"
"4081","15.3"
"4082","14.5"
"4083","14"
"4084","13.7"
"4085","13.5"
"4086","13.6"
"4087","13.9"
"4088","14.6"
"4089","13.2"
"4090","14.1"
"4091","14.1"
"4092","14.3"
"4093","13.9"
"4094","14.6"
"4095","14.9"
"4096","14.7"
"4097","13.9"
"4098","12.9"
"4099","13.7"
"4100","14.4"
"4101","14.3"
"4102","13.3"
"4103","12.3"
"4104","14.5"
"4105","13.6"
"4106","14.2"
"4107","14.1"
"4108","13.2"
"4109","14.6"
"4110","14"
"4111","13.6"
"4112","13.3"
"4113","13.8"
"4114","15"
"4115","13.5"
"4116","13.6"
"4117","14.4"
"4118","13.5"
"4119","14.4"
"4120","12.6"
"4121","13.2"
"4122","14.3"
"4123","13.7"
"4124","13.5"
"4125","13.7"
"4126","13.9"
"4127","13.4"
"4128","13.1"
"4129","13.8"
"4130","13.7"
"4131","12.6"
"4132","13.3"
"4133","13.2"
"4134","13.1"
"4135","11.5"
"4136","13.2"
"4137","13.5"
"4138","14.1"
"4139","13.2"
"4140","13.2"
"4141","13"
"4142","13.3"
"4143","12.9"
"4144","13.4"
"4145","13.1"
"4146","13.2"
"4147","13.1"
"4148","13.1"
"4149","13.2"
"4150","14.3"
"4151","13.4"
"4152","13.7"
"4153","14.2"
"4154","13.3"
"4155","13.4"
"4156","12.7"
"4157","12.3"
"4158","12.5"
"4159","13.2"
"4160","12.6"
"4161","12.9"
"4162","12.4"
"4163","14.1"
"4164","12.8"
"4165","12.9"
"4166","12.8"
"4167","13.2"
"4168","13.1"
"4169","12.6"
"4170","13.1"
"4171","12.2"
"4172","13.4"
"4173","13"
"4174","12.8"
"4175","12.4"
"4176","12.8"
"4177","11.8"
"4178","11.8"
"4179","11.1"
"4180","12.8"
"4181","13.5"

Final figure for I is -0.7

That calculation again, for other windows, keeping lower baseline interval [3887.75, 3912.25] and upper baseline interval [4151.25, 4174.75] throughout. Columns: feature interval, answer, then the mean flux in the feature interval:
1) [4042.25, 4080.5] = 1.0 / 13.5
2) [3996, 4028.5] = 1.7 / 13.6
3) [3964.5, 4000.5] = 0.9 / 14.2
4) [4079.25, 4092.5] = -0.3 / 14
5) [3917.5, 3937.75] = 0.2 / 14.9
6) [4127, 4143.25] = 0.1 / 13.2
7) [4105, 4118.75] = -0.5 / 13.9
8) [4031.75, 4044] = 0.6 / 13.5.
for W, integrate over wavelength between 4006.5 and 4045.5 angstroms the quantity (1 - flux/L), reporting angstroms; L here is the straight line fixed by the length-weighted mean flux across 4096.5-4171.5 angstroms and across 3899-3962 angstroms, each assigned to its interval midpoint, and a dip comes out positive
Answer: 2.2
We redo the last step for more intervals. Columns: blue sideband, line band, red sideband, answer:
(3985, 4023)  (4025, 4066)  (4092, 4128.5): 1.1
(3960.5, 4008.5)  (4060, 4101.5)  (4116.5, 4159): -0.7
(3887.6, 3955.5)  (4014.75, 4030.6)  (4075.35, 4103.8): 1.1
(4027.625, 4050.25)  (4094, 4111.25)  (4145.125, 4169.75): -0.8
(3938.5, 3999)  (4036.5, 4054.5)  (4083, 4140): 1.0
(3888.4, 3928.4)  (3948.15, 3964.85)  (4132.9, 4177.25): -0.4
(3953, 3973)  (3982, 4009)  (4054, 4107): 1.3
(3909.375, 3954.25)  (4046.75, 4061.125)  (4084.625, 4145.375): 0.8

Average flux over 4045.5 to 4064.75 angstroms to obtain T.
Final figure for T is 13.4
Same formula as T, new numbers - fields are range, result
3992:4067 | 13.5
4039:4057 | 13.2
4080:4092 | 14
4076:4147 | 13.7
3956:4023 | 14.1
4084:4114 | 13.9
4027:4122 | 13.7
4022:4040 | 13.6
